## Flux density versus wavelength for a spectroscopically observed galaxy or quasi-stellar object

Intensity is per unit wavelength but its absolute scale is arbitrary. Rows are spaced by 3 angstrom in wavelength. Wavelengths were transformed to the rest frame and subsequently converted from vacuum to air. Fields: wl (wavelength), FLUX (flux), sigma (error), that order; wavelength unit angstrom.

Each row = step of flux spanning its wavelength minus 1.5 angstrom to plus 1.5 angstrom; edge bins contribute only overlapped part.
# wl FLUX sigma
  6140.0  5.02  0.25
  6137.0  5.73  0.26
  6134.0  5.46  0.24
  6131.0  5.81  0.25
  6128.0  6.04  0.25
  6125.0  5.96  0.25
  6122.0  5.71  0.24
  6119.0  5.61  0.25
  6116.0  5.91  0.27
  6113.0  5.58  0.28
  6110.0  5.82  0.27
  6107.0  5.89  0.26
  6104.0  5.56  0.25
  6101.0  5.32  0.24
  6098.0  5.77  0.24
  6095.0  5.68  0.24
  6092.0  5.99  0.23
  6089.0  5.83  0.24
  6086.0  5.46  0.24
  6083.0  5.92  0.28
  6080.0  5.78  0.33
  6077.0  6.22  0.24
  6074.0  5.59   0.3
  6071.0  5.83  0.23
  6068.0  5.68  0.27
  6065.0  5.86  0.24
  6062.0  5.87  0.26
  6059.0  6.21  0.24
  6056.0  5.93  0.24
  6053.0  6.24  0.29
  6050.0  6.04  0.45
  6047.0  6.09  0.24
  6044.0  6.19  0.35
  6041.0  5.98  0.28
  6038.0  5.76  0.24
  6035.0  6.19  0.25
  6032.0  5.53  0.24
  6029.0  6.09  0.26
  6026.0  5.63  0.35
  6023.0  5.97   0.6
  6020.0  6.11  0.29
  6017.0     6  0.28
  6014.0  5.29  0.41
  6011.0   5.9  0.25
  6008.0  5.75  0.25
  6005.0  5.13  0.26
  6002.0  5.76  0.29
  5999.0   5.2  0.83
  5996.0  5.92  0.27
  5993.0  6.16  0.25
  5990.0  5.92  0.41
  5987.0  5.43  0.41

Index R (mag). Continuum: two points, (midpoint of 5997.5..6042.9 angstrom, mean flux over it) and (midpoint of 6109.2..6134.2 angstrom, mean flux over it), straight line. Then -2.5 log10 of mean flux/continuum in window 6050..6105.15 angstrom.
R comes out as -0.01 mag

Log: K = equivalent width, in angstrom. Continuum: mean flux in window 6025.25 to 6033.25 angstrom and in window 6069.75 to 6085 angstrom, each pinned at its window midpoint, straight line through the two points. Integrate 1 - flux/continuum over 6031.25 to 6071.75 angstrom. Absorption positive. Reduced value -1.11 angstrom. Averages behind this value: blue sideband 5.77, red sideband 5.86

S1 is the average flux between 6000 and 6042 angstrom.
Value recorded 5.78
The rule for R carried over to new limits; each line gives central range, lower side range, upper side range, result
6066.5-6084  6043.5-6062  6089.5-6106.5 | 0.01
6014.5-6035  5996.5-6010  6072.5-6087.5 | -0.06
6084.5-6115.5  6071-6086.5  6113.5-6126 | 0.02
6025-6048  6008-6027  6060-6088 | -0.02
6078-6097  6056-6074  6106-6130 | 0.01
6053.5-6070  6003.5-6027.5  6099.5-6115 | -0.05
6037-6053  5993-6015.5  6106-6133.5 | -0.07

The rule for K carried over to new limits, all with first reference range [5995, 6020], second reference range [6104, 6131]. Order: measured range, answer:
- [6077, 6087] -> -0.10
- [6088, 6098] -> -0.10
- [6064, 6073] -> -0.07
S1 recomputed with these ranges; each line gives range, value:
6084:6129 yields 5.74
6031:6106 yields 5.86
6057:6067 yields 5.96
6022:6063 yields 5.98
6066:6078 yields 5.82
